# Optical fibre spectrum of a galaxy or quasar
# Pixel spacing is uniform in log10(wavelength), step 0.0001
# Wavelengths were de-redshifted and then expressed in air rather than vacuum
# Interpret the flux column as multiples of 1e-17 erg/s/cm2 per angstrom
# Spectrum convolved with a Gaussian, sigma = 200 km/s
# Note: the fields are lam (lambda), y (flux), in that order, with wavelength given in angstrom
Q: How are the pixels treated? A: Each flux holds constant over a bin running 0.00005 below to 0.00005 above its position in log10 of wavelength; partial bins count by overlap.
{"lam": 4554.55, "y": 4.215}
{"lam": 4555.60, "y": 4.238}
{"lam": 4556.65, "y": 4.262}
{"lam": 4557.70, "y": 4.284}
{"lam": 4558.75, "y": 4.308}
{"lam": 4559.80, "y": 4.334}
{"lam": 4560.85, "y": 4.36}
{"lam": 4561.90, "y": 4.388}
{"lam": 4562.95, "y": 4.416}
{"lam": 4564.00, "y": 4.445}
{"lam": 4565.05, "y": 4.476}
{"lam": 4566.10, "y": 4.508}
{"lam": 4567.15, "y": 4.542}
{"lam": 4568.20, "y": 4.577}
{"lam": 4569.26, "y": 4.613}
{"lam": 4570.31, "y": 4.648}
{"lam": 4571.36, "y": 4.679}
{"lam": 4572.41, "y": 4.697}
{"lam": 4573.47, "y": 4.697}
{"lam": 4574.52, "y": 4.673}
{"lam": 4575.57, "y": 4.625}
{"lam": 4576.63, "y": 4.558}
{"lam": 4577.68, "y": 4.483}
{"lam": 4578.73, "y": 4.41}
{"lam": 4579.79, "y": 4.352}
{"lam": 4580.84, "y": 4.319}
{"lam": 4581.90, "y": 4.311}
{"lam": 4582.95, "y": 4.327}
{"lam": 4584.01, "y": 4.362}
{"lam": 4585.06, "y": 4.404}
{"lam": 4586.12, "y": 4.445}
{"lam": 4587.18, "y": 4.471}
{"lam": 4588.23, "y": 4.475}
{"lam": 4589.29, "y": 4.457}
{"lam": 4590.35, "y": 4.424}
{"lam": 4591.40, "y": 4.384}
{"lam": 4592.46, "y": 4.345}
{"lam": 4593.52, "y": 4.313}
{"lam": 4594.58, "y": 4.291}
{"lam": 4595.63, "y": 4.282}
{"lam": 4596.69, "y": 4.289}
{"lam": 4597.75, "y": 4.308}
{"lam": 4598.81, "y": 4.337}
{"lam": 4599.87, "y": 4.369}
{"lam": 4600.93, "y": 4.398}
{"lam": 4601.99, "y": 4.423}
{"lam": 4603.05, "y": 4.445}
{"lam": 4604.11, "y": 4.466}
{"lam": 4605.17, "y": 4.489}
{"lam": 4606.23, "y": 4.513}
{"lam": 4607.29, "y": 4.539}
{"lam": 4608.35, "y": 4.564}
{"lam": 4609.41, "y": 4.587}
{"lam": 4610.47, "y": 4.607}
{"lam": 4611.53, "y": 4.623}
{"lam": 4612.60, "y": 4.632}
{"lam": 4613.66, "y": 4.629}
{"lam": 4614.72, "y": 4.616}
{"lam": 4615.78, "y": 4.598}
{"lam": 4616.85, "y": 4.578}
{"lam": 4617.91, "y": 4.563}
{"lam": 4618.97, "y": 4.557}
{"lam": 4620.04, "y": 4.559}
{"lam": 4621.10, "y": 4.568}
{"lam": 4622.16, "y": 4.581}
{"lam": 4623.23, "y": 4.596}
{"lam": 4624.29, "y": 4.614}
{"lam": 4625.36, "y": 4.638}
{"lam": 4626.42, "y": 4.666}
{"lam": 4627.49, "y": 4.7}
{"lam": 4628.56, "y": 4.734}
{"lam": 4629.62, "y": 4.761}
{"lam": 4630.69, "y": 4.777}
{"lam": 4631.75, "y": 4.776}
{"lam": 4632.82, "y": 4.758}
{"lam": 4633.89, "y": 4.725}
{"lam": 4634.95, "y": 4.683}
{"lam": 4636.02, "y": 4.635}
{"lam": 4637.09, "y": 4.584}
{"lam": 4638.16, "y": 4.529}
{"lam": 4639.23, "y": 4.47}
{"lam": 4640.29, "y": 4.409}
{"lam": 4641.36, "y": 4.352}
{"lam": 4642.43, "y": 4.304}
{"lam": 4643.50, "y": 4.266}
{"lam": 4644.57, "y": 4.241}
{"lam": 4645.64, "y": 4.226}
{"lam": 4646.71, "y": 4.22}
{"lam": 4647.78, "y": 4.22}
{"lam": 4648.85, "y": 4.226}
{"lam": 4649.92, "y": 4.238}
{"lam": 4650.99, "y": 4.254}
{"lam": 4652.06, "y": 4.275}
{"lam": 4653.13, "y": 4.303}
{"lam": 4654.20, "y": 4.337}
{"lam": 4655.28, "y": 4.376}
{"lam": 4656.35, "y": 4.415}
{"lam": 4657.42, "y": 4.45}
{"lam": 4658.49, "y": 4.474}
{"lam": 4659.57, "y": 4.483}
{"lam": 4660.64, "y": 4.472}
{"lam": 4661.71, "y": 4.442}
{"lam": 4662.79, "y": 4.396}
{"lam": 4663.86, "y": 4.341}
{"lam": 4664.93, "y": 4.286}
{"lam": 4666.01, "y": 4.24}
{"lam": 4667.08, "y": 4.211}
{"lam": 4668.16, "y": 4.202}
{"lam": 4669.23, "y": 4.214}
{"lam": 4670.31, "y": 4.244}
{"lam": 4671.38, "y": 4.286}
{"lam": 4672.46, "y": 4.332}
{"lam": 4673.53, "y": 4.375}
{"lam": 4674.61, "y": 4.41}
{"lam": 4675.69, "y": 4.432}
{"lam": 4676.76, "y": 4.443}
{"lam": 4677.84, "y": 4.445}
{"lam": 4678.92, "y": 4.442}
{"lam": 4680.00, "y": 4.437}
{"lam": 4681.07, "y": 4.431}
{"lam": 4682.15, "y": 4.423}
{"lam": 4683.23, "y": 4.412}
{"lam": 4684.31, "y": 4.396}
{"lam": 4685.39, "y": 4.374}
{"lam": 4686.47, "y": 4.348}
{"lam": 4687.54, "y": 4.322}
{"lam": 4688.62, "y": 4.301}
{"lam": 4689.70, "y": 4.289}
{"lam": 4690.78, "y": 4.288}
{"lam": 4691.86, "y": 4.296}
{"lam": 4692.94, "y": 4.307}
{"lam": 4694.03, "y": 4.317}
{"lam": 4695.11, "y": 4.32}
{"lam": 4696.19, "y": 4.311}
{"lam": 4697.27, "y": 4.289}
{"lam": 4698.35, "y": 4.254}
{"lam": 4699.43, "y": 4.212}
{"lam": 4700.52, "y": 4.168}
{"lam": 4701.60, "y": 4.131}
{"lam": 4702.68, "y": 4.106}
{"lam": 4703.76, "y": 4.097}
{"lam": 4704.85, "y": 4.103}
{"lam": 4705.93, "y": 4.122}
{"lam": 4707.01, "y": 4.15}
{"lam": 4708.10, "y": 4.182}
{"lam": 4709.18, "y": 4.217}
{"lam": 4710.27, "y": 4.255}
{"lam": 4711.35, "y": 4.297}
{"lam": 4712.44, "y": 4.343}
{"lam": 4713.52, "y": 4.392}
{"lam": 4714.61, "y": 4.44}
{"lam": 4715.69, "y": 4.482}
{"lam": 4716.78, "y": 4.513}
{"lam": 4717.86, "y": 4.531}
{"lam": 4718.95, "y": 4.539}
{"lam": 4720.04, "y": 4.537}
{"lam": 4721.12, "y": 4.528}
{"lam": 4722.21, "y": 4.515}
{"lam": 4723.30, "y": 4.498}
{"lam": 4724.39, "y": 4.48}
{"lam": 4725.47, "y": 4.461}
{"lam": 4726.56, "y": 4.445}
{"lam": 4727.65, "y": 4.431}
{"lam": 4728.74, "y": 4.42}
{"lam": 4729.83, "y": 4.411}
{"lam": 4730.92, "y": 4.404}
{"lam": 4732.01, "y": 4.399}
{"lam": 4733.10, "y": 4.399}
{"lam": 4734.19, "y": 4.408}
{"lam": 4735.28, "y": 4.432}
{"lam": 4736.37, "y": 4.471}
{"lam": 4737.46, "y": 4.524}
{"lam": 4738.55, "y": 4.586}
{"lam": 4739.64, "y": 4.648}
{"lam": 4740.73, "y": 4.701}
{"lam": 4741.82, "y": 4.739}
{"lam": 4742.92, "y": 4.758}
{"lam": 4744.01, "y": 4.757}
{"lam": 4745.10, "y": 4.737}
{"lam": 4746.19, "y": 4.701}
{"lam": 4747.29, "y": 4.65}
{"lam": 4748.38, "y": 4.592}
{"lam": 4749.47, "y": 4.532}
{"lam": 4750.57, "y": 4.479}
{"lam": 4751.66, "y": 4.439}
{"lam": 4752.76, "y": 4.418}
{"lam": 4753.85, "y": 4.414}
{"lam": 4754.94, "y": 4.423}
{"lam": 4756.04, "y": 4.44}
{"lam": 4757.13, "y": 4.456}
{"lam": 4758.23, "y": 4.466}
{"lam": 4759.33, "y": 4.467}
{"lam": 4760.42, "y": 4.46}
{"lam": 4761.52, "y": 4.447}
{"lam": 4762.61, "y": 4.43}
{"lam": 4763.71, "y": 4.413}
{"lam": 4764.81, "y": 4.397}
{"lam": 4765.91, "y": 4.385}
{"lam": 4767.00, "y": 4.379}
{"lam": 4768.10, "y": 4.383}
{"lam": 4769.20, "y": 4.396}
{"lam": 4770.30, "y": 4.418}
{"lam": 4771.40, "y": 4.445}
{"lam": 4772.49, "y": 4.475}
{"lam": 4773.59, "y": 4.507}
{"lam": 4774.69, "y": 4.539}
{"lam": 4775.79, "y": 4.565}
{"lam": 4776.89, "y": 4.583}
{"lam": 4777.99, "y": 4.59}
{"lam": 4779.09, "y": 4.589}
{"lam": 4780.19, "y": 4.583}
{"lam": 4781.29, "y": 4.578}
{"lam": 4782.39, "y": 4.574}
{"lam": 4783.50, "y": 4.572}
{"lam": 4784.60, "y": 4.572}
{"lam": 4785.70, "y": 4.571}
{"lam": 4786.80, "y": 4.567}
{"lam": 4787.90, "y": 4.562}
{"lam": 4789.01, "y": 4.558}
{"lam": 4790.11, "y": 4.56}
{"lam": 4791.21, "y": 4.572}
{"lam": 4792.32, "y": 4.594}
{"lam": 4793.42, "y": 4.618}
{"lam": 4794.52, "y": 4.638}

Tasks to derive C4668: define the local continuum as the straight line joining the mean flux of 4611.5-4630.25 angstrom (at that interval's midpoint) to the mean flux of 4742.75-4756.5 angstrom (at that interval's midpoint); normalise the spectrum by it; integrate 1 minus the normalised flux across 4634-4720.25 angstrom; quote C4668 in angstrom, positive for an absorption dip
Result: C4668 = 4.8 angstrom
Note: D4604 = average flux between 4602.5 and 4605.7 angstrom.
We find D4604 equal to 4.47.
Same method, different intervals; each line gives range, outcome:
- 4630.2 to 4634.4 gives 4.76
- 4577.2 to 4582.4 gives 4.37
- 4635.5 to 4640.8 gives 4.53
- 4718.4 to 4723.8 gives 4.52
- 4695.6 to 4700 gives 4.27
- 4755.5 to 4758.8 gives 4.45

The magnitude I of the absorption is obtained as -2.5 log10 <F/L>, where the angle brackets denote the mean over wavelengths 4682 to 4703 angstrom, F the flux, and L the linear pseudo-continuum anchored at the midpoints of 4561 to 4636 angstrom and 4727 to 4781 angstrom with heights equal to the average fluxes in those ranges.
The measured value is 0.05 mag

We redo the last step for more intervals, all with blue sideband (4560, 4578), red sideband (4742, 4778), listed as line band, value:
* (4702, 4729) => 0.04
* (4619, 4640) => -0.03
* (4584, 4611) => 0.03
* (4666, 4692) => 0.04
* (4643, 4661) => 0.05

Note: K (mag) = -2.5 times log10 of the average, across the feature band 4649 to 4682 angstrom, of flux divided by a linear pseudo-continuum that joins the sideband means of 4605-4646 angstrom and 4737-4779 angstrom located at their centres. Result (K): 0.05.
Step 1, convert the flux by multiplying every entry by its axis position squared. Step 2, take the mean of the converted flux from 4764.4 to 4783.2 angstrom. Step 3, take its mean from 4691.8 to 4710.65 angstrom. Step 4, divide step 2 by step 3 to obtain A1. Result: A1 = 1.10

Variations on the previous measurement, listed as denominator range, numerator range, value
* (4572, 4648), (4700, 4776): 1.04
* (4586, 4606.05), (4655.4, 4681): 1.03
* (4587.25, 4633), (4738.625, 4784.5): 1.07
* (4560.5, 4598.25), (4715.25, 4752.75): 1.09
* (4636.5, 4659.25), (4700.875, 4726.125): 1.03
